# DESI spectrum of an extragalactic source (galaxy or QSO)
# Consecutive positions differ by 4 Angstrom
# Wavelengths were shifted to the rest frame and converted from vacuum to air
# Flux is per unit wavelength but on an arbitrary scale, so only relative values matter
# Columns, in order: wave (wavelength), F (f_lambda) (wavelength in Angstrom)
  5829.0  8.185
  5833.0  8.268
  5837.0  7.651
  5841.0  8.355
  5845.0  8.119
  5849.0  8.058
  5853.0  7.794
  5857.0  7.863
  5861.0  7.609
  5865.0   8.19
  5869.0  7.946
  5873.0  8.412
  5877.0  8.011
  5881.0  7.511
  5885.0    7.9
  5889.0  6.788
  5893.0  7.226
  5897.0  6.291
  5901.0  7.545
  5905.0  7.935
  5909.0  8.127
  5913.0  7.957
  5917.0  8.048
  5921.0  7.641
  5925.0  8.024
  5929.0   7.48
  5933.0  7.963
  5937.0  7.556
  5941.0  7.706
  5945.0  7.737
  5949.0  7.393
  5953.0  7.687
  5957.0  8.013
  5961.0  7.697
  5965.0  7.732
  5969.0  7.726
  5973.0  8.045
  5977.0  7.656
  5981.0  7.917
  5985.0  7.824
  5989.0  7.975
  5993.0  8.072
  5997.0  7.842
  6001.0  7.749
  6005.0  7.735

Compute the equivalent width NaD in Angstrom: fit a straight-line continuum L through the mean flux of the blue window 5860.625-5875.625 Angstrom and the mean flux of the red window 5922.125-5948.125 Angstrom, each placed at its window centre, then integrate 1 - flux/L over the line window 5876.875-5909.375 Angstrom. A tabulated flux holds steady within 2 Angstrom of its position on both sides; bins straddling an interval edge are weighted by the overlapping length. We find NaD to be 2.2 Angstrom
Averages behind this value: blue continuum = 8.08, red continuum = 7.73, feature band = 7.42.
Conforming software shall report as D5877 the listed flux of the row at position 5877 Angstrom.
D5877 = 8.011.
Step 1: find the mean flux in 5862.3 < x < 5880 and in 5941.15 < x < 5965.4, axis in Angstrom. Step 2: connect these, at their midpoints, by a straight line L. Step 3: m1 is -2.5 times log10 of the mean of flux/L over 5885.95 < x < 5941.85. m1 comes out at 0.04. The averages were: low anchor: 8.08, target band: 7.6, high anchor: 7.71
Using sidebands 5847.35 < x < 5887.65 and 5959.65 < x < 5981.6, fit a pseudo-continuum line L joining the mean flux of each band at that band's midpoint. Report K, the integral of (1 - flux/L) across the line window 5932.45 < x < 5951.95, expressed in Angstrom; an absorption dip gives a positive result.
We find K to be 0.4 Angstrom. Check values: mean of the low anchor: 7.91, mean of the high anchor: 7.79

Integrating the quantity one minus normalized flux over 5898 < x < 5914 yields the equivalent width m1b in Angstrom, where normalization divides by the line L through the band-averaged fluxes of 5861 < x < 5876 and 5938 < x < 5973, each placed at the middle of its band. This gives 0.3 Angstrom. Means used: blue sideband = 8.09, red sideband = 7.73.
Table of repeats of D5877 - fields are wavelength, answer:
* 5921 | 7.641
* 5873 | 8.412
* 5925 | 8.024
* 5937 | 7.556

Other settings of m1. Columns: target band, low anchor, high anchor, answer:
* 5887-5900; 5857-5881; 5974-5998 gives 0.166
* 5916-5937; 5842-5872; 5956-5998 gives 0.015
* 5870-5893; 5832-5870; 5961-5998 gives 0.036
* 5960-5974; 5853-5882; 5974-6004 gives 0.012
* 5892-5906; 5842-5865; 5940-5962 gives 0.090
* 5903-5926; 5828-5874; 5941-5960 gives -0.018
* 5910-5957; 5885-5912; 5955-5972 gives -0.022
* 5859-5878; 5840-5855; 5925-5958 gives -0.007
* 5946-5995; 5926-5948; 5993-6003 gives -0.004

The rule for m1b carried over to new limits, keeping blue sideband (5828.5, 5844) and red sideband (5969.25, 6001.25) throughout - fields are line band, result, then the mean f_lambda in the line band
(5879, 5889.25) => 0.68 Angstrom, 7.5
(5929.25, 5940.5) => 0.35 Angstrom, 7.71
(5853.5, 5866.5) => 0.33 Angstrom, 7.86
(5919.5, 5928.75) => 0.23 Angstrom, 7.78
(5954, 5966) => 0.17 Angstrom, 7.81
